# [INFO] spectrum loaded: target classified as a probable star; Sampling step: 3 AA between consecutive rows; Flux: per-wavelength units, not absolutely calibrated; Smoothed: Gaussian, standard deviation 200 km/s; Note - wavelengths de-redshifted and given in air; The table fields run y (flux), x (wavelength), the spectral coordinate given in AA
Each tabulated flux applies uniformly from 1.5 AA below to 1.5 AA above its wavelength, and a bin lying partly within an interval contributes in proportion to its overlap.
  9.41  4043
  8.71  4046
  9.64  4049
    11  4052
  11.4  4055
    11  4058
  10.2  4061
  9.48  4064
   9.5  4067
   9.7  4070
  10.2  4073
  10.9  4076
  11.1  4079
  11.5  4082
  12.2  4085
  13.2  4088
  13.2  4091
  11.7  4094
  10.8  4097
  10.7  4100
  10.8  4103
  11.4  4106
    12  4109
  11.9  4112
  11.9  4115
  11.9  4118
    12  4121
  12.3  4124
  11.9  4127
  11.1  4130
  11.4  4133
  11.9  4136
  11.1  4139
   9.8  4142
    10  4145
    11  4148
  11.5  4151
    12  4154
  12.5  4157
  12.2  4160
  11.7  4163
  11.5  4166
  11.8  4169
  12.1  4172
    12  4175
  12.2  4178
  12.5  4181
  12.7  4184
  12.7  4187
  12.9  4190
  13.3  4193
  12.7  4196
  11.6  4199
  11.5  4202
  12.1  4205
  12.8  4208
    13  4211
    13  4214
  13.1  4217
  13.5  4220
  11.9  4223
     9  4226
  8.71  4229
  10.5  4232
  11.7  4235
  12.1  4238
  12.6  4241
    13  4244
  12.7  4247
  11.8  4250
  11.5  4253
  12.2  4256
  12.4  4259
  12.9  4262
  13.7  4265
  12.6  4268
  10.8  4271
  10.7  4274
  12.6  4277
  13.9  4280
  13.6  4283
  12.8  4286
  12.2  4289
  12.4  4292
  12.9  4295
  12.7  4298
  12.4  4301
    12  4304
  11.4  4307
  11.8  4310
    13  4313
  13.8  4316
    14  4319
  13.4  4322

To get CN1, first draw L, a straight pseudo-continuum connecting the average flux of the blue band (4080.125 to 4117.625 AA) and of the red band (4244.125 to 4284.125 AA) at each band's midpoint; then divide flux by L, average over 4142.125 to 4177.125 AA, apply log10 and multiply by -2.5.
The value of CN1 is 0.04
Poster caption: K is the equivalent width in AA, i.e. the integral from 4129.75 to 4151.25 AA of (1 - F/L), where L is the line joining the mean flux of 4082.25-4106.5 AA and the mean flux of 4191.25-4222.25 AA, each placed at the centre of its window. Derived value 2.1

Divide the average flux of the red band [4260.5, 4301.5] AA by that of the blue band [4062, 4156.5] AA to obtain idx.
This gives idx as 1.11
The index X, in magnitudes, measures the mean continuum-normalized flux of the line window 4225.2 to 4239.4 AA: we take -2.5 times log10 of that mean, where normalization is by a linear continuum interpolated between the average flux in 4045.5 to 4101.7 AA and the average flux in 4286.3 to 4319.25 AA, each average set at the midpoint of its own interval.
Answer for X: 0.15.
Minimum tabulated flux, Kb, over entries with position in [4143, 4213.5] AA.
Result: 10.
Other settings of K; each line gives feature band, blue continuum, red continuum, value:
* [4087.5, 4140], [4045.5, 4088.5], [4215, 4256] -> -3.71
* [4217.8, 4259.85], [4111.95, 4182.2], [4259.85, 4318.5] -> 1.88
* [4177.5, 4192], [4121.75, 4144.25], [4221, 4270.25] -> -1.37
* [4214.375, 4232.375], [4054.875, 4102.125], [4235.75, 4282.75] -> 1.25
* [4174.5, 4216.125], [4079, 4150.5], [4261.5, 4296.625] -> -1.62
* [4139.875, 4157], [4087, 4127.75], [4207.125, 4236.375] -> 1.11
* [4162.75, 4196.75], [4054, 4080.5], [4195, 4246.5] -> -2.47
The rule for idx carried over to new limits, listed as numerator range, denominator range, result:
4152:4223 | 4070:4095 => 1.07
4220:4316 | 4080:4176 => 1.04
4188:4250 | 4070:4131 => 1.04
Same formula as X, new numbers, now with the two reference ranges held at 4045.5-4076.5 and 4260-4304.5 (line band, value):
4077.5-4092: -0.17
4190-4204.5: -0.06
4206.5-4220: -0.11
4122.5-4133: -0.08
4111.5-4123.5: -0.11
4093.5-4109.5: -0.05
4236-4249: -0.04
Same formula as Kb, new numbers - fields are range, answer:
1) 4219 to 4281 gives 8.71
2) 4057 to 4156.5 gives 9.48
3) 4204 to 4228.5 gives 9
